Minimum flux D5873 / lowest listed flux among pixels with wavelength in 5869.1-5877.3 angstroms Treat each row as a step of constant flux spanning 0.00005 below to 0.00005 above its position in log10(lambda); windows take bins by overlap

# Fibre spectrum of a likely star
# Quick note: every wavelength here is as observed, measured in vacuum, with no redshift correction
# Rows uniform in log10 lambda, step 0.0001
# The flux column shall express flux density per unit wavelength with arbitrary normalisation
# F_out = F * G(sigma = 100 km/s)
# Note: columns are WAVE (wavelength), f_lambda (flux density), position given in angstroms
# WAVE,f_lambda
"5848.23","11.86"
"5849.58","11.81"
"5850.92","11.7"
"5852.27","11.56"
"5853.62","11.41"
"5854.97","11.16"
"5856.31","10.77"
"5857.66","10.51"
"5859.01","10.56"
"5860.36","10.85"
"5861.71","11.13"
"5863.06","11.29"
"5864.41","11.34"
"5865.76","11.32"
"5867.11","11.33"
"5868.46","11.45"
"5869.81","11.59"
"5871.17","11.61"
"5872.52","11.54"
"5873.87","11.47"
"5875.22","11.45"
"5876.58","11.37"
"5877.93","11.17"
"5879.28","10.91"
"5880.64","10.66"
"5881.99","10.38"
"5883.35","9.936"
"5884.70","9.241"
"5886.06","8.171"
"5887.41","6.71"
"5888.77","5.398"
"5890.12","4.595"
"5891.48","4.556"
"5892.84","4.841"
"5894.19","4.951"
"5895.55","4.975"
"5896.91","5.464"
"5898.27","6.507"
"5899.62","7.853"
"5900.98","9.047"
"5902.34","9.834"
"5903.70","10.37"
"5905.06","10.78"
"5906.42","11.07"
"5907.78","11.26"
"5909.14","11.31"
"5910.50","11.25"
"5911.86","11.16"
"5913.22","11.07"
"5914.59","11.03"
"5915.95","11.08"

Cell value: 11.37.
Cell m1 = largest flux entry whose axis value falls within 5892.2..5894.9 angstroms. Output 4.951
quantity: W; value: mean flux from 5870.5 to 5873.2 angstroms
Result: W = 11.6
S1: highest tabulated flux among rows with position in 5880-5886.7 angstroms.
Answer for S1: 10.66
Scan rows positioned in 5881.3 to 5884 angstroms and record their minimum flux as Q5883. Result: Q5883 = 9.936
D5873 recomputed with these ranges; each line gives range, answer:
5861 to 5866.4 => 11.13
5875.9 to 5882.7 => 10.38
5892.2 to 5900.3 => 4.841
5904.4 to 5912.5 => 10.78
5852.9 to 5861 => 10.51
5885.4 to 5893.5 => 4.556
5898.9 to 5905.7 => 7.853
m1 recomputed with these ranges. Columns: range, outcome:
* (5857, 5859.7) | 10.56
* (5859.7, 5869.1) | 11.45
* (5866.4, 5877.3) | 11.61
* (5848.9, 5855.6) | 11.81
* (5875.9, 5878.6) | 11.37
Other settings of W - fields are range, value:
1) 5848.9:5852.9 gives 11.7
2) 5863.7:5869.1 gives 11.4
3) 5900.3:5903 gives 9.43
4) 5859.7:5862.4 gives 11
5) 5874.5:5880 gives 11.2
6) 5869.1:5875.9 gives 11.5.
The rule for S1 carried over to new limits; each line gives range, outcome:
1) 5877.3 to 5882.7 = 11.17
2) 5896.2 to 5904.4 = 10.37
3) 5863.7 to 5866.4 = 11.34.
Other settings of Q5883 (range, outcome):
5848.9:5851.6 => 11.7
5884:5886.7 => 8.171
